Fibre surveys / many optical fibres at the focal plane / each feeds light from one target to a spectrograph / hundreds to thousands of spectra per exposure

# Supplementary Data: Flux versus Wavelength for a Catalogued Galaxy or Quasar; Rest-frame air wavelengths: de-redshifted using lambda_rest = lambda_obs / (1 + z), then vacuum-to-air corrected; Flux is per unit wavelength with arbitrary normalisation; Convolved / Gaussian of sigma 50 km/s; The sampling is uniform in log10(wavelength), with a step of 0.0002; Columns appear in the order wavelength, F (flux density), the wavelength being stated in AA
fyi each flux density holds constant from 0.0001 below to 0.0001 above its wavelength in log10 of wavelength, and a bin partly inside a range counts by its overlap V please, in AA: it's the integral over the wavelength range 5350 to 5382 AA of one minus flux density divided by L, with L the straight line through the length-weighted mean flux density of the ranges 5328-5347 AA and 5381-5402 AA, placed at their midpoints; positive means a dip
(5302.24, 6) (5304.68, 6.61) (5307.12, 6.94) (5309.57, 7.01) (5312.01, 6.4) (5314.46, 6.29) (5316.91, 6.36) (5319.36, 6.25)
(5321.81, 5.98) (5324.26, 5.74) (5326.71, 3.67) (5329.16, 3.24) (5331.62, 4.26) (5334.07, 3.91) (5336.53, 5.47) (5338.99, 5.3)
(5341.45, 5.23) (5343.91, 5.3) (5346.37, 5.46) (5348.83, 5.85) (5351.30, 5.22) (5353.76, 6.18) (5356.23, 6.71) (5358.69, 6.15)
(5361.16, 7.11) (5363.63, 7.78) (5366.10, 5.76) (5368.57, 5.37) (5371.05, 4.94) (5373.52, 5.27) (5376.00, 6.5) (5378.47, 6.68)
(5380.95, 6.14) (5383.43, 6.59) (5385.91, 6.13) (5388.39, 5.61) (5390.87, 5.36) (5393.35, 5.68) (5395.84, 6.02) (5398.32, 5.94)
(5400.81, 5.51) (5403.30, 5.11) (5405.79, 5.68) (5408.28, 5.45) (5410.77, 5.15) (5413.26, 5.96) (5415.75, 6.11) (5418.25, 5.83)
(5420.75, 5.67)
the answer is -4.8 AA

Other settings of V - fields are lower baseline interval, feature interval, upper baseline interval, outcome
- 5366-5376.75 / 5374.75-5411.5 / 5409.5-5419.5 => -1.4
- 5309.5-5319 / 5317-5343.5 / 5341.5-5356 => 4.8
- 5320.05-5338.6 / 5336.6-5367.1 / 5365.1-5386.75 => -4.0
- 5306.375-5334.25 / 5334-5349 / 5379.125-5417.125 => 0.9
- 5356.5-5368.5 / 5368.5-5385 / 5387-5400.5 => 0.5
